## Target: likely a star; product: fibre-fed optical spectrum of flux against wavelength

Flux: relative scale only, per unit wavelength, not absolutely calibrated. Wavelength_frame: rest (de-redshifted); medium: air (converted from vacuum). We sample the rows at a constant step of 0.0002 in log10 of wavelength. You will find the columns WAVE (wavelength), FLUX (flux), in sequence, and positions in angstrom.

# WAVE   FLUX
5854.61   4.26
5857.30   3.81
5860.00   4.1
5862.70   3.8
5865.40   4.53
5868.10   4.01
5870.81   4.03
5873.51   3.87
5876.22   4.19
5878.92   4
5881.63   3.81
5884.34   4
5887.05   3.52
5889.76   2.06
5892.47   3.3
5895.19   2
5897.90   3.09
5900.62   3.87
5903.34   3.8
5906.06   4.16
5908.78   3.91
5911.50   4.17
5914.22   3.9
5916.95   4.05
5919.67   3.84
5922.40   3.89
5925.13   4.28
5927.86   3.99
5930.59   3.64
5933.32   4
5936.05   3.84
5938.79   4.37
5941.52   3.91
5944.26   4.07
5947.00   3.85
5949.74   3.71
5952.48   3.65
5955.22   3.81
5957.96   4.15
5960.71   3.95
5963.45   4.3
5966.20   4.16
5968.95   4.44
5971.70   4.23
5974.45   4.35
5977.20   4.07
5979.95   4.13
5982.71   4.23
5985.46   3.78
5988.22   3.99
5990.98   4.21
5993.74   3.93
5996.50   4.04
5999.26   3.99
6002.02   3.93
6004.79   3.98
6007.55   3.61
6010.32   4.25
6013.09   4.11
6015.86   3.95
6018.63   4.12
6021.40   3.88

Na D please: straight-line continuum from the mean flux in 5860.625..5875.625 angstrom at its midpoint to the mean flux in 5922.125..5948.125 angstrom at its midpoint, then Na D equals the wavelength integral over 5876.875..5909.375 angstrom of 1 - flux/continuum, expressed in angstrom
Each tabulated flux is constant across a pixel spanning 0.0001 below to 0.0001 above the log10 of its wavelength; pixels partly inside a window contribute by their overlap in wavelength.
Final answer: 4.6 angstrom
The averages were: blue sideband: 4.06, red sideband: 3.99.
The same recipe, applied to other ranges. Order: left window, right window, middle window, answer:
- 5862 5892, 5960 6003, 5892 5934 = 1.6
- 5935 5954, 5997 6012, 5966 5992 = -1.4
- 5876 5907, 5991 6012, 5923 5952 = -2.2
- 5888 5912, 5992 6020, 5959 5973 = -1.7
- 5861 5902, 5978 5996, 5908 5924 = -0.9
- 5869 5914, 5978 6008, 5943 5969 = -0.8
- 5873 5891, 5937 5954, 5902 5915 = -0.8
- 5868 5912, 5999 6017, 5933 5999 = -3.5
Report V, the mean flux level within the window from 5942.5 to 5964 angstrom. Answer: 3.92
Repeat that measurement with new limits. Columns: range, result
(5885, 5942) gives 3.7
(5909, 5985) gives 4.03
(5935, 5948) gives 4.01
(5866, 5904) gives 3.55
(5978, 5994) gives 4.05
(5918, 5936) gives 3.94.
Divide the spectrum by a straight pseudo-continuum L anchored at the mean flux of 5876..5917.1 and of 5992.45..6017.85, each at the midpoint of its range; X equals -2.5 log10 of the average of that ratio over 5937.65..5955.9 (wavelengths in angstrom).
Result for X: -0.04 mag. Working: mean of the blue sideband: 3.59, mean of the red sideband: 3.98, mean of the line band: 3.91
